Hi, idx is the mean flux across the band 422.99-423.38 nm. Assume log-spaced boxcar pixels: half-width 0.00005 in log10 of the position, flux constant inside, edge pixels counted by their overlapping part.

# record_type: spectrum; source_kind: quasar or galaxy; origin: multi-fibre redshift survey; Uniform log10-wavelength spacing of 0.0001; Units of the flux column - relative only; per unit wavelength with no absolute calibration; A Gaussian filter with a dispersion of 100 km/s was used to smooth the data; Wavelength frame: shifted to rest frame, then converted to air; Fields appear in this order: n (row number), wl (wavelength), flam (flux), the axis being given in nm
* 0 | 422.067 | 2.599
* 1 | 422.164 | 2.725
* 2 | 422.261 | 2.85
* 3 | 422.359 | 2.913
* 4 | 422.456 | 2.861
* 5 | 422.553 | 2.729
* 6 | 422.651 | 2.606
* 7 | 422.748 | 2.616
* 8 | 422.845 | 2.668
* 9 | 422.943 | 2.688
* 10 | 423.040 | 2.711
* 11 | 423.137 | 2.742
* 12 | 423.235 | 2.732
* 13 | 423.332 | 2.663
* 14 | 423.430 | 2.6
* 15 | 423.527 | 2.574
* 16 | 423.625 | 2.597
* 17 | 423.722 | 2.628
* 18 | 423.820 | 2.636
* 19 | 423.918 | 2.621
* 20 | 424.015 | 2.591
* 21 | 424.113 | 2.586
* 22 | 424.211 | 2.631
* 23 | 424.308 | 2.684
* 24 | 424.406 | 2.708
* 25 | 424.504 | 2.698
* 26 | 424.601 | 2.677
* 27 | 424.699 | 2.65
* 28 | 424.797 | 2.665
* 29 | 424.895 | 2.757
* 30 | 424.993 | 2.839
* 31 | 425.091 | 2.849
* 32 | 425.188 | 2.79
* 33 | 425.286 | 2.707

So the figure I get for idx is 2.72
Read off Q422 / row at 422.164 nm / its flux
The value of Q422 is 2.725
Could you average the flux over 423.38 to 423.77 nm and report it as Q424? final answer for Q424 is 2.6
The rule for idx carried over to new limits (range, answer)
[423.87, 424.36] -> 2.62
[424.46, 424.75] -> 2.68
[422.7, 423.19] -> 2.69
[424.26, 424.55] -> 2.69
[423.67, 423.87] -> 2.63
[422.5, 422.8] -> 2.66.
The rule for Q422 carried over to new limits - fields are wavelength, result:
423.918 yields 2.621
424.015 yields 2.591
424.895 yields 2.757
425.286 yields 2.707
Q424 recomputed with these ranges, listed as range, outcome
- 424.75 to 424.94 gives 2.71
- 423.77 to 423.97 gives 2.63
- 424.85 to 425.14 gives 2.82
